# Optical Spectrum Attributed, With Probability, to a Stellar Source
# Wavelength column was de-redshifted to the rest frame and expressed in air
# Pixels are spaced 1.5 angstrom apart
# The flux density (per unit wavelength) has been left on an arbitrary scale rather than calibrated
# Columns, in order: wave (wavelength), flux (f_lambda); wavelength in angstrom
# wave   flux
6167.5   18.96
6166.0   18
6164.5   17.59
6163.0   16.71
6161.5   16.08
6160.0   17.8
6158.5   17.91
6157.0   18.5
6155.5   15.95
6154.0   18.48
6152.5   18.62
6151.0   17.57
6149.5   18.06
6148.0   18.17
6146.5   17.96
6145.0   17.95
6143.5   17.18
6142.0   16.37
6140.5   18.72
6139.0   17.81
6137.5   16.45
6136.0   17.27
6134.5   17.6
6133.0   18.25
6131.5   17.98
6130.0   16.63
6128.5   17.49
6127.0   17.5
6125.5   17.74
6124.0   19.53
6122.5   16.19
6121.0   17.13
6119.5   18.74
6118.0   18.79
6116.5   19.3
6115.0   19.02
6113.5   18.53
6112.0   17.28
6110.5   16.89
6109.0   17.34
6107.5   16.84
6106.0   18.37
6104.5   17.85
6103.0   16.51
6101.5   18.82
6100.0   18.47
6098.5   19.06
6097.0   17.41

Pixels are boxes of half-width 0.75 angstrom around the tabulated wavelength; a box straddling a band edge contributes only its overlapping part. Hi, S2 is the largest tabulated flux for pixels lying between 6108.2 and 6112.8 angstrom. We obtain 17.34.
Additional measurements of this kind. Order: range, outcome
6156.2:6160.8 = 18.5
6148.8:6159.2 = 18.62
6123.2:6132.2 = 19.53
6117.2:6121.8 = 18.79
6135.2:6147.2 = 18.72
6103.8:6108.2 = 18.37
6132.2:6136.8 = 18.25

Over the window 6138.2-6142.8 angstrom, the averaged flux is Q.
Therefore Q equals 17.6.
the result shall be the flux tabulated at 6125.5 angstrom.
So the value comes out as 17.74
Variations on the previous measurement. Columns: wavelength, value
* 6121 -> 17.13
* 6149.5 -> 18.06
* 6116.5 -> 19.3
